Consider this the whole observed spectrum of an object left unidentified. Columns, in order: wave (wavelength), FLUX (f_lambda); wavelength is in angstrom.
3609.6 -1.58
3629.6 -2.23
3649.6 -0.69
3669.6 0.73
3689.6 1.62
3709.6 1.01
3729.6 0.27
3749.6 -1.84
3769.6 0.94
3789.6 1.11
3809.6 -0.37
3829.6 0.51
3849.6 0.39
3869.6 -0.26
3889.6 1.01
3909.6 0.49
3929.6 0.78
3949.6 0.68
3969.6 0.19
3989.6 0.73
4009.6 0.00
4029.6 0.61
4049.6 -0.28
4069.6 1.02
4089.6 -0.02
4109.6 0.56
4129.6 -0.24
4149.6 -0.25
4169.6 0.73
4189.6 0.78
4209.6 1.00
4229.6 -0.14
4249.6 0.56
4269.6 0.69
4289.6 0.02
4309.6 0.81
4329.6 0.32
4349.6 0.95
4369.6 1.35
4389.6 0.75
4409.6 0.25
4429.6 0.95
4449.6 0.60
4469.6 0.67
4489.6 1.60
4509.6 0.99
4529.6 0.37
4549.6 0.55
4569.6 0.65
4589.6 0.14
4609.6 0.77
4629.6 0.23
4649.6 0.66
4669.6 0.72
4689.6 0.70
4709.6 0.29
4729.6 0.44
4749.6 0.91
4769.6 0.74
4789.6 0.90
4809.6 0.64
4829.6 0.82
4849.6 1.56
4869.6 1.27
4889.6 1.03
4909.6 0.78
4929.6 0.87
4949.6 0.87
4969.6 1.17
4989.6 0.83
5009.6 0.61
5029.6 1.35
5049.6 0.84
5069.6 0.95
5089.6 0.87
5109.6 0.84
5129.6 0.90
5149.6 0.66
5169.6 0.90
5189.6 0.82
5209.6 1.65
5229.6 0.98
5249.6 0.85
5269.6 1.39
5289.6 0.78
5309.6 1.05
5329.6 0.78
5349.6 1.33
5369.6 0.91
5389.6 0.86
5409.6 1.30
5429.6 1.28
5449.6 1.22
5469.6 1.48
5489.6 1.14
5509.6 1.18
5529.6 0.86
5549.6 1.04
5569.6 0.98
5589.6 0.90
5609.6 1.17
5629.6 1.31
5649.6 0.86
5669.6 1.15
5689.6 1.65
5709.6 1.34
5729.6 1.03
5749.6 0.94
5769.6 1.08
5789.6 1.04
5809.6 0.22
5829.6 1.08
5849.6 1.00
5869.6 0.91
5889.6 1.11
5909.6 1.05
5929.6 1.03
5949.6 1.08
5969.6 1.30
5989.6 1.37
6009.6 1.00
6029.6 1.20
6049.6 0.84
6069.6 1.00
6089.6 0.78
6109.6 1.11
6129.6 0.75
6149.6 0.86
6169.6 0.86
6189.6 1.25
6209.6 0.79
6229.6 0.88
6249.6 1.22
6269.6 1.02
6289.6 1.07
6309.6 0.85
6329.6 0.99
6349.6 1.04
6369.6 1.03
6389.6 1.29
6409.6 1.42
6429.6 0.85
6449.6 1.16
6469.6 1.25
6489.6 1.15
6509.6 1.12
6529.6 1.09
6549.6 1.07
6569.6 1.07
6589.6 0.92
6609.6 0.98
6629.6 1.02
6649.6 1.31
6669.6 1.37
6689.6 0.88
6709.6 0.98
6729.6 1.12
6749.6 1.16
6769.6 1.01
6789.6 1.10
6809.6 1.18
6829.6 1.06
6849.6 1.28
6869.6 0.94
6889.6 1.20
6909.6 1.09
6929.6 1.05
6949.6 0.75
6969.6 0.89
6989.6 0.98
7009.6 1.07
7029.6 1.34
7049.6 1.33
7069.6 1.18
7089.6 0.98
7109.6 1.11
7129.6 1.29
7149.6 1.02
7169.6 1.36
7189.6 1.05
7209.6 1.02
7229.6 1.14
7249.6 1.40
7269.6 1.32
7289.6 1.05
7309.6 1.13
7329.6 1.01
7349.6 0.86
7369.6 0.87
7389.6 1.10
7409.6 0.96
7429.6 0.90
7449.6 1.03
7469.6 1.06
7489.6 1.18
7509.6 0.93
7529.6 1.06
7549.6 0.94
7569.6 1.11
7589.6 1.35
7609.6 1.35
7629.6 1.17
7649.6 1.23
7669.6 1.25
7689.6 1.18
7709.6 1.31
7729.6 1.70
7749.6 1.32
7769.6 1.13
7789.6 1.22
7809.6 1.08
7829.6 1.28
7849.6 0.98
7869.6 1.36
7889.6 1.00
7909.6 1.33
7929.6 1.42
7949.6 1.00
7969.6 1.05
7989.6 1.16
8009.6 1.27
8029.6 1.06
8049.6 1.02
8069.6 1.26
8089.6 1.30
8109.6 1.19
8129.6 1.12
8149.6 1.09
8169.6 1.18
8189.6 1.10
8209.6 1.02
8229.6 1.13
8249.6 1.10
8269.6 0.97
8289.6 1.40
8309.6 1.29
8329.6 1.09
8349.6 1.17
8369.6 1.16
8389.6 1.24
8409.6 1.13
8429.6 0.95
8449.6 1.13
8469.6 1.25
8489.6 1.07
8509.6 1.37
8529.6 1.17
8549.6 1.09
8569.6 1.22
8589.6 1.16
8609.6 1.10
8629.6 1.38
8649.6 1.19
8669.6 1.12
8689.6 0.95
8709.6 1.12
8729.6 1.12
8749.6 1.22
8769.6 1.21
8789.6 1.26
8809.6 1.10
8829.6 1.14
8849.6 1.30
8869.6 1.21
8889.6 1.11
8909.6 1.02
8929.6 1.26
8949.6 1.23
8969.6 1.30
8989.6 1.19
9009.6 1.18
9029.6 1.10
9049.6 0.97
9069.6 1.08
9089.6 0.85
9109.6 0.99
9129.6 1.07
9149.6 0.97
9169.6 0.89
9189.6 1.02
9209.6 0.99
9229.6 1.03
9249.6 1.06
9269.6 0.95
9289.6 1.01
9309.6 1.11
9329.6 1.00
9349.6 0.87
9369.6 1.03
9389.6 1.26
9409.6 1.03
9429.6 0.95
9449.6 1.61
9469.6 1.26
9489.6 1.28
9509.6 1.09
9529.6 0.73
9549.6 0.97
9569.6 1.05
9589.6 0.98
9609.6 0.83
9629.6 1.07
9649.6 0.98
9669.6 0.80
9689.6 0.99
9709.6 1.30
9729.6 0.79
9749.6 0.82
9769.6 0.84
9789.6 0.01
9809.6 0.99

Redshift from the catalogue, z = 0.179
